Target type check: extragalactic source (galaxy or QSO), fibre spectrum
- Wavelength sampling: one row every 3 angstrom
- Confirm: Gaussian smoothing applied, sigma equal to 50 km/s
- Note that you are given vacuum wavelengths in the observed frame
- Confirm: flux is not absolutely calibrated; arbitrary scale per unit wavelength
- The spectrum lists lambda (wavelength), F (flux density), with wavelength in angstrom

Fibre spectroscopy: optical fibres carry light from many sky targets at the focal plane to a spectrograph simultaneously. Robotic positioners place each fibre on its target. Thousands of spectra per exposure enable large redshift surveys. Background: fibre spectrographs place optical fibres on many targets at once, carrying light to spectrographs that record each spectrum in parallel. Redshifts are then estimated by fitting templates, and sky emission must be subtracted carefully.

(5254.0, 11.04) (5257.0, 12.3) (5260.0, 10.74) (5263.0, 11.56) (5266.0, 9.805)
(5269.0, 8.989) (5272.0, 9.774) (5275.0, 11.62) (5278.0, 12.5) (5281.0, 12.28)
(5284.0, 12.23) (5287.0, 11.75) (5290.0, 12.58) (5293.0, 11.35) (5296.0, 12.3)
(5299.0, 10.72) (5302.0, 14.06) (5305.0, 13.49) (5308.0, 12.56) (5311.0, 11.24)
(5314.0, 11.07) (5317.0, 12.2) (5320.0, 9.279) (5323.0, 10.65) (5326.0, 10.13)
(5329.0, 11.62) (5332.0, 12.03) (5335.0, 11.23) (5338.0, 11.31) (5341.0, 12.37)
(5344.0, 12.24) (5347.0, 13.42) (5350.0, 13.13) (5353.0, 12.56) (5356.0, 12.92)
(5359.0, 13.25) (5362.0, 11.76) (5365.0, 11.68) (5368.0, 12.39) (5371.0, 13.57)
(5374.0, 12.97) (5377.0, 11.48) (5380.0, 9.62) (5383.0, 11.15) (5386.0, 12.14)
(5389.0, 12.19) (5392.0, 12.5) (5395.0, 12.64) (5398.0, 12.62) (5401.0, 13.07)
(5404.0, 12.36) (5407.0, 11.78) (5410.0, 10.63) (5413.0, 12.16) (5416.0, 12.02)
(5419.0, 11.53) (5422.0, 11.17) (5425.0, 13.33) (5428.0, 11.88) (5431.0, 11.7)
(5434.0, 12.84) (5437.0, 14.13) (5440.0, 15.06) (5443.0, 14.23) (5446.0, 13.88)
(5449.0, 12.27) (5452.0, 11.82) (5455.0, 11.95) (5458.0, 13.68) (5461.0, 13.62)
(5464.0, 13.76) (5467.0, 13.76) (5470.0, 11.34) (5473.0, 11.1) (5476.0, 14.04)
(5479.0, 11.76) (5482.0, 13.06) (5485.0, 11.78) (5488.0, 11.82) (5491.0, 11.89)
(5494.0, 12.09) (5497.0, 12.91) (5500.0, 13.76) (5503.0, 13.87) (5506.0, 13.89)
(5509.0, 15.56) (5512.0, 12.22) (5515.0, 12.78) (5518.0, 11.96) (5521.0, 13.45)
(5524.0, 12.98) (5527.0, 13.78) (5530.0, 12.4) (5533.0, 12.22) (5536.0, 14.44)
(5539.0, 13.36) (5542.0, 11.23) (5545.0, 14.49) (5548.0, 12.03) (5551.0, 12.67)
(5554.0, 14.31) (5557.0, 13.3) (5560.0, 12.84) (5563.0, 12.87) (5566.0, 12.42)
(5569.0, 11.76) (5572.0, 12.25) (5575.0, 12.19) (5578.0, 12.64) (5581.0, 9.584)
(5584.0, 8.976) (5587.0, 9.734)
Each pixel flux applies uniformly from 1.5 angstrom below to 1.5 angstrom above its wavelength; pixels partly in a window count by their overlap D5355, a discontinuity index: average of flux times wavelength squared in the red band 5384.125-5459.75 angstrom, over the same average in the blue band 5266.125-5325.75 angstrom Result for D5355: 1.1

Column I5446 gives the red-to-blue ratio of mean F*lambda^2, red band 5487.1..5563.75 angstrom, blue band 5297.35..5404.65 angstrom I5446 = 1.16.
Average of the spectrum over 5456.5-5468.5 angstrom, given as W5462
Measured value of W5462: 13.7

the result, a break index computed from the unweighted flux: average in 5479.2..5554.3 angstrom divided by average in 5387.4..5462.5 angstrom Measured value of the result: 1.03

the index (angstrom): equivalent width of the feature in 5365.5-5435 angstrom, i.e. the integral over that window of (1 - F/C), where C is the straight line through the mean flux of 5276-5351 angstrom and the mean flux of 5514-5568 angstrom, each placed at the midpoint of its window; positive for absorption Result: 1.4 angstrom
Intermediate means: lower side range 11.9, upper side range 13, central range 12.1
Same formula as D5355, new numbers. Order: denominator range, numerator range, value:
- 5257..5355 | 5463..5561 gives 1.20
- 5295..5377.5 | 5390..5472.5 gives 1.08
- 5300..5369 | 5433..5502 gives 1.13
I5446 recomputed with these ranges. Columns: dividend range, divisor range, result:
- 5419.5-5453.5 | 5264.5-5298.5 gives 1.20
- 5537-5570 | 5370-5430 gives 1.13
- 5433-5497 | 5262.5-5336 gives 1.19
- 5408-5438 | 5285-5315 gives 1.04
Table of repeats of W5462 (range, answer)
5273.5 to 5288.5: 12.1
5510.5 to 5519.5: 12.3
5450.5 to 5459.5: 12.5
